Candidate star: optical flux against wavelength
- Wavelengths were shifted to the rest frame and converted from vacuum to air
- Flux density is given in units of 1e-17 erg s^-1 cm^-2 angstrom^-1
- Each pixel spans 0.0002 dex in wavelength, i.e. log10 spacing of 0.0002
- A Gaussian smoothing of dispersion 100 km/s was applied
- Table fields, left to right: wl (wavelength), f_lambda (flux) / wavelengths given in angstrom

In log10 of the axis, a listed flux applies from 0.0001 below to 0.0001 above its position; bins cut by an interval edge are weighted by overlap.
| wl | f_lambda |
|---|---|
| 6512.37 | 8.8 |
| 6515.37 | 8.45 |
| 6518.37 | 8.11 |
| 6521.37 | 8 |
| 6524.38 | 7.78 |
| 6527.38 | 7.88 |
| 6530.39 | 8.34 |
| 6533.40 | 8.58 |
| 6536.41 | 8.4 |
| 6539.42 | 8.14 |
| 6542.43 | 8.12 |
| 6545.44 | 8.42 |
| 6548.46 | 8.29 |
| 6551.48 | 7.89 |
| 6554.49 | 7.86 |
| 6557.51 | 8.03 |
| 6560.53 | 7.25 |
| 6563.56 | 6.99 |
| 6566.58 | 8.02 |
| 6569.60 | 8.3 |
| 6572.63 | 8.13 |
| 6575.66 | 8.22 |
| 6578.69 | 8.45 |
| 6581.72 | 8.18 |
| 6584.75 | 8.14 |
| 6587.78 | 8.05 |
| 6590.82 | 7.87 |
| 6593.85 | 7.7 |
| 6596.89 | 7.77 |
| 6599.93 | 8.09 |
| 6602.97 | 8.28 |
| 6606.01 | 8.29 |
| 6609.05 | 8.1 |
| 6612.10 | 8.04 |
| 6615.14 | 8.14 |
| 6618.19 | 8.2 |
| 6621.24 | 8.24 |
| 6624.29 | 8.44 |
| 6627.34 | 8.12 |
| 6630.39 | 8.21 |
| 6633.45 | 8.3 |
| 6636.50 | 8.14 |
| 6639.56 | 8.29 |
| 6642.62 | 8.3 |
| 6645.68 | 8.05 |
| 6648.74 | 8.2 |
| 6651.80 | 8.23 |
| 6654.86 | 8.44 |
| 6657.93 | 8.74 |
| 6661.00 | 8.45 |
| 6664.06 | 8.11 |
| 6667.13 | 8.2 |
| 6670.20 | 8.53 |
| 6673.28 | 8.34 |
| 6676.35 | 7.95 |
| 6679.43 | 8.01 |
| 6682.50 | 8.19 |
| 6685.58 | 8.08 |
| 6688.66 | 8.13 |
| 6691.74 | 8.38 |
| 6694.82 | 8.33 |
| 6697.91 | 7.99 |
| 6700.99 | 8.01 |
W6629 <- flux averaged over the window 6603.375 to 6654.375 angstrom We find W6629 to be 8.21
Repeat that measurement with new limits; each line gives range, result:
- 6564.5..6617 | 8.09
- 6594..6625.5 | 8.14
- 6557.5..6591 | 7.97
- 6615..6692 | 8.25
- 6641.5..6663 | 8.34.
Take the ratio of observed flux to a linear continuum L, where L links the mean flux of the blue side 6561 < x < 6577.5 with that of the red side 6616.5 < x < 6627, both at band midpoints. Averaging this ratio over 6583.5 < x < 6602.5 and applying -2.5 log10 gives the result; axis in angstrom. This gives 0.02 mag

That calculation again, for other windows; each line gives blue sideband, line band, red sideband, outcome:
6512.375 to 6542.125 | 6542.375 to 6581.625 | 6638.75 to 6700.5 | 0.03 mag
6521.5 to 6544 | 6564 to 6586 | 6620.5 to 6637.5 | 0.01 mag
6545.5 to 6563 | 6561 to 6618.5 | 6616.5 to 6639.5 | 0.00 mag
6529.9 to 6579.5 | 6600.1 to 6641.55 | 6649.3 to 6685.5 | 0.00 mag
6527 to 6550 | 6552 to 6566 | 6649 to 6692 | 0.09 mag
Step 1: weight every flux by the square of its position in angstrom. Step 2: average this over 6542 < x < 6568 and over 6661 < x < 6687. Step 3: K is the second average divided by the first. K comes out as 1.08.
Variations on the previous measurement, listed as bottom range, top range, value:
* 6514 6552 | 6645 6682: 1.05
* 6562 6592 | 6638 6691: 1.05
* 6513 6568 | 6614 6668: 1.06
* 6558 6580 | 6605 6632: 1.05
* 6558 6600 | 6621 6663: 1.07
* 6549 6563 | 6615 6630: 1.09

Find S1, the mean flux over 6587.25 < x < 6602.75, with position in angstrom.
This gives 7.92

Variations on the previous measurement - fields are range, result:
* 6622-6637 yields 8.25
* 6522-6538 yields 8.18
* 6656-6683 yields 8.29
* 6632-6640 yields 8.24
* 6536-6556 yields 8.15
